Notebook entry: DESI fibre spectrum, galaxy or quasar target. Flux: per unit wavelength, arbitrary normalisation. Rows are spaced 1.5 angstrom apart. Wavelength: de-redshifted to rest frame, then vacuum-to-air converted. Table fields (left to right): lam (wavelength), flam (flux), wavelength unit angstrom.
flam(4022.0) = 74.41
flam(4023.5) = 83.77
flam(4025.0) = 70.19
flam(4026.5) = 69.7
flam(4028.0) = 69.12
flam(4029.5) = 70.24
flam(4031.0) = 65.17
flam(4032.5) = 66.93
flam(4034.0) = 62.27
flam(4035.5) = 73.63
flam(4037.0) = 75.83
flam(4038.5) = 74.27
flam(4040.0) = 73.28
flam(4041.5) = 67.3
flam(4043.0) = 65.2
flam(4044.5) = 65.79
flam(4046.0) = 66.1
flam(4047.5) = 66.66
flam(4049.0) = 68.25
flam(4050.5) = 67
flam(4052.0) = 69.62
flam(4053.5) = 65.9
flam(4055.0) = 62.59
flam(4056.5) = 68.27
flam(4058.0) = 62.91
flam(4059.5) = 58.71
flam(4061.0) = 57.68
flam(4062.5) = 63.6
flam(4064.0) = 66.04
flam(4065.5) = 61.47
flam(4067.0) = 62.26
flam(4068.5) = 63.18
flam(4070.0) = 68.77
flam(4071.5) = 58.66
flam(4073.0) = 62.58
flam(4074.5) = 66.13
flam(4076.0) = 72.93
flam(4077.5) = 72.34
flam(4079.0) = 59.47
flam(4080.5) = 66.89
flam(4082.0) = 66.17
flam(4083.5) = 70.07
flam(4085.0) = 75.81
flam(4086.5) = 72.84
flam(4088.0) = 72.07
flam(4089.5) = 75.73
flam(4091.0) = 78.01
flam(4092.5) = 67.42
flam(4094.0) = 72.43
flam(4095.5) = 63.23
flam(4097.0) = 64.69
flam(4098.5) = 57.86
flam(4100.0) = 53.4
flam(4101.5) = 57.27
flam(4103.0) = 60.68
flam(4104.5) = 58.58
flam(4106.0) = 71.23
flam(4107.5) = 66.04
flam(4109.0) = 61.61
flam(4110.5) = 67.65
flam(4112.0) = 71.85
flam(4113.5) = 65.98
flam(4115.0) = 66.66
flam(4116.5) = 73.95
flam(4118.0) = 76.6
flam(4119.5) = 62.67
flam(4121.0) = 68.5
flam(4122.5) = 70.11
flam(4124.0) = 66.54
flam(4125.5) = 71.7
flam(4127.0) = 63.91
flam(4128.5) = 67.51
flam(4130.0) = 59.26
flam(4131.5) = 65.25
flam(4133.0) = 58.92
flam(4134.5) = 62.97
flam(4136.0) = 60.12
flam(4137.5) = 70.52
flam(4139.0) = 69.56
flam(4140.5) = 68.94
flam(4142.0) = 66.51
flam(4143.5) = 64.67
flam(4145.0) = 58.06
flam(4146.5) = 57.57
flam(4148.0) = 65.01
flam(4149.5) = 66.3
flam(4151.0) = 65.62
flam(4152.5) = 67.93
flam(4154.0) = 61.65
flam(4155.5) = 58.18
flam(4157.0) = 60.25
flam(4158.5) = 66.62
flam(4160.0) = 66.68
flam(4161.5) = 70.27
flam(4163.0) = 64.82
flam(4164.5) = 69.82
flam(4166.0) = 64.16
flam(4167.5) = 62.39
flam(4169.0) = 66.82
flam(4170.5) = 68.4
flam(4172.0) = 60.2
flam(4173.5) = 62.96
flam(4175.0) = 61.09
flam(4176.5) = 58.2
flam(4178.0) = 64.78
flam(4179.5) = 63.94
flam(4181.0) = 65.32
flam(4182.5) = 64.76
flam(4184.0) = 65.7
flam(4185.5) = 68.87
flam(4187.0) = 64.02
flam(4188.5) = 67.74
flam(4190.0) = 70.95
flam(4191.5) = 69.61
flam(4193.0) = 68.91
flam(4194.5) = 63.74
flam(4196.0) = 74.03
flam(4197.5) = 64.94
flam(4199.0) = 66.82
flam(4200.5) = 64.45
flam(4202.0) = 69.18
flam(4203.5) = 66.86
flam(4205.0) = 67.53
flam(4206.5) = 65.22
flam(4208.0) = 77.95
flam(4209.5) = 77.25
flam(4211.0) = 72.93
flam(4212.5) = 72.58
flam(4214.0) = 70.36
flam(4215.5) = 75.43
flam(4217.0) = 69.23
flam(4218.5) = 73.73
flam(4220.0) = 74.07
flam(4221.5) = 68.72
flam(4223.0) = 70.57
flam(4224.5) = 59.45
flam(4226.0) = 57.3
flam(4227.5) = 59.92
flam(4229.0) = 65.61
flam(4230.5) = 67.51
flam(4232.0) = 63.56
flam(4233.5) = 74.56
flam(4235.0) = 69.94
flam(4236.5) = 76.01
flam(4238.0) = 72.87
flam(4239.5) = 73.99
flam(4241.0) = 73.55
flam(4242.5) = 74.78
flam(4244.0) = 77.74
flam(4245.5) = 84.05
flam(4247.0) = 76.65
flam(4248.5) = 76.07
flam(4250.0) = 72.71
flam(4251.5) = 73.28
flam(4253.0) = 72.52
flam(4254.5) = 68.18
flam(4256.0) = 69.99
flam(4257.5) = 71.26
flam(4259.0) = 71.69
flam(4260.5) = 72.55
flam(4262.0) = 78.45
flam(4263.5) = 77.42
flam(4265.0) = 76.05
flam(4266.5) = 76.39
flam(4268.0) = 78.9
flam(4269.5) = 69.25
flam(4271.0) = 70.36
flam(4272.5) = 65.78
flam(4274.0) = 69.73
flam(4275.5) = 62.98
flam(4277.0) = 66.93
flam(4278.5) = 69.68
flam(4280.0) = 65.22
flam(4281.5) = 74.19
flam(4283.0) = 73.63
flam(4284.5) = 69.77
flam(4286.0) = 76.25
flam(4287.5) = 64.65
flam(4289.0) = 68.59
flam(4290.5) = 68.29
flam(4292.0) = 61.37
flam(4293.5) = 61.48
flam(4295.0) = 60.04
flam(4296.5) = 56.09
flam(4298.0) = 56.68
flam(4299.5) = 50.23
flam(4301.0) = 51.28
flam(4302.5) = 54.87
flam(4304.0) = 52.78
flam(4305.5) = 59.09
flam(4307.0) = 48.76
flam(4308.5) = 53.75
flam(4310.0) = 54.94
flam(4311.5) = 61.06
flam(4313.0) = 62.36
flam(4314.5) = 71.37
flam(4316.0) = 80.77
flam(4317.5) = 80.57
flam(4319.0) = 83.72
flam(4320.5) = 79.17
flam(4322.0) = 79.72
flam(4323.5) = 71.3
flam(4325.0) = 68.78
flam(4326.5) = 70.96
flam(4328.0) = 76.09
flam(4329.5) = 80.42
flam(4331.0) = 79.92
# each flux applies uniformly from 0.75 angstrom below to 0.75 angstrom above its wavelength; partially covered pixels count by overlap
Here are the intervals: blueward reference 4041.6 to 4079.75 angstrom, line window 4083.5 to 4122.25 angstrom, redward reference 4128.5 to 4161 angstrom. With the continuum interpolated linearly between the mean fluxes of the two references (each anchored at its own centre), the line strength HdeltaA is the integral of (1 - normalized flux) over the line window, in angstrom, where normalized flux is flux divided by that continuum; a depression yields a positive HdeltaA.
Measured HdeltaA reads -1.77 angstrom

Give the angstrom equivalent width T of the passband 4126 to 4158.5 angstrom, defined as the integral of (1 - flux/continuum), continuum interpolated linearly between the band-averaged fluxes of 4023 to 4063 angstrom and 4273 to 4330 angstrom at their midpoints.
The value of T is 1.6 angstrom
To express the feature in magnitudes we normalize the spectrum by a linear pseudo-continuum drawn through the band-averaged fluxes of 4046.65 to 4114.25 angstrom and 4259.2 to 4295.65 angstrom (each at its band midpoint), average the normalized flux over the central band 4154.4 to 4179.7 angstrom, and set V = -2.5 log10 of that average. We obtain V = 0.06 mag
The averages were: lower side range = 65.8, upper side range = 70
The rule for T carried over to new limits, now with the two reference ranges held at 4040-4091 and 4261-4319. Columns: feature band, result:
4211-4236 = -0.9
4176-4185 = 0.3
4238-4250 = -1.8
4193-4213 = -1.0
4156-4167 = 0.1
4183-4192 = -0.2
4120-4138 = 0.3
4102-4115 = 0.2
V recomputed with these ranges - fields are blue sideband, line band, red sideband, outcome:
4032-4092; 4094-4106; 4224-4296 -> 0.12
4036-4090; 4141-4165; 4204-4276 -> 0.08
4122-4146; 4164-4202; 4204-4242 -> 0.03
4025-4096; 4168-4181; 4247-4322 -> 0.07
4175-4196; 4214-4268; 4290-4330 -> -0.10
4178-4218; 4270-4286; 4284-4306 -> -0.12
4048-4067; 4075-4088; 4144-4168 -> -0.09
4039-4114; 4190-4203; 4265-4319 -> -0.04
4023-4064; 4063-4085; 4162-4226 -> 0.03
